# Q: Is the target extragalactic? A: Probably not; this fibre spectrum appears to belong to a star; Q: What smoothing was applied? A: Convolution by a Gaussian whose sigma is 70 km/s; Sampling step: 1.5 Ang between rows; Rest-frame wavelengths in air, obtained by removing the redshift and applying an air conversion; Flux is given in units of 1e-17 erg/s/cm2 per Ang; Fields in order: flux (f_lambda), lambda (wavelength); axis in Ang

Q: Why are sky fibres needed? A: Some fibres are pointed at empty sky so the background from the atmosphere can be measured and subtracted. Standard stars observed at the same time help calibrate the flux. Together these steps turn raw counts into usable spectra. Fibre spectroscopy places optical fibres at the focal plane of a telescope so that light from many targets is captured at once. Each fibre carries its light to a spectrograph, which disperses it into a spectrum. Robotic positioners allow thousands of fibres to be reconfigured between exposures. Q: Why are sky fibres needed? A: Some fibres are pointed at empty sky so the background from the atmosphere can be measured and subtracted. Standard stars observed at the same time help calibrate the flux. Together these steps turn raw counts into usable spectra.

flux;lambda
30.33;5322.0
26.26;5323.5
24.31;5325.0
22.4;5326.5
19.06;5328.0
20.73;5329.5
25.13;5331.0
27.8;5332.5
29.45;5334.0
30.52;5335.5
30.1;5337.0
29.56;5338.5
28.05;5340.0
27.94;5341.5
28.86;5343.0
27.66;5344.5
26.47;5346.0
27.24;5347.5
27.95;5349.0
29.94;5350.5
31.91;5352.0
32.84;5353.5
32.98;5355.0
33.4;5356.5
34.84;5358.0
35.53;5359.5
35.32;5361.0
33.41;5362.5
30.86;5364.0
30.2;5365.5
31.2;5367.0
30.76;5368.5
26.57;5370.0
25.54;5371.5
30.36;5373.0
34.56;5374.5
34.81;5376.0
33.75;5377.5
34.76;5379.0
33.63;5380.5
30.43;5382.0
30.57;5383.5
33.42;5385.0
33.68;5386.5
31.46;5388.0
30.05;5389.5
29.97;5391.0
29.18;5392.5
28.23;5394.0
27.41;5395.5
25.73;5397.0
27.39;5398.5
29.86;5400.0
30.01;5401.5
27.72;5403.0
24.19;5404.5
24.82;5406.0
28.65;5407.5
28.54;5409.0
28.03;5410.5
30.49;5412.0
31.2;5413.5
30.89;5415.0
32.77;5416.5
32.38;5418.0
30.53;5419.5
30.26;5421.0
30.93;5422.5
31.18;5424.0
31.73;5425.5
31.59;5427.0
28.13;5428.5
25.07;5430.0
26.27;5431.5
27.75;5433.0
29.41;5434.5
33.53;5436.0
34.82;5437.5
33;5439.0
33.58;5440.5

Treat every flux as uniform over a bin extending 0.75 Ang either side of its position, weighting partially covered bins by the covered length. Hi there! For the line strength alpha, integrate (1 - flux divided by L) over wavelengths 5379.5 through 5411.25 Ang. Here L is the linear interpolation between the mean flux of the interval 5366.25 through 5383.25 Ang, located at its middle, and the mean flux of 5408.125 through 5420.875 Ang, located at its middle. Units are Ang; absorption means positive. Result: 1.8 Ang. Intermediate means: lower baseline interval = 31.5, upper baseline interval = 30.6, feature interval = 29.2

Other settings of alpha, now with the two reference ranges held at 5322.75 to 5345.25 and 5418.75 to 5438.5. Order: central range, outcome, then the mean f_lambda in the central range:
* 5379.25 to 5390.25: -1.38 Ang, 32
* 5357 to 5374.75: -2.44 Ang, 31.5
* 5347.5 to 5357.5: -1.48 Ang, 31.3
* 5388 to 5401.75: 0.04 Ang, 28.8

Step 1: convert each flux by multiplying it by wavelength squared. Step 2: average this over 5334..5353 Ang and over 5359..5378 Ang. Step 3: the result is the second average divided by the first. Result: 1.11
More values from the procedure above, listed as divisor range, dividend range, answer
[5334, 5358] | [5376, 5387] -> 1.12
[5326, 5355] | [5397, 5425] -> 1.09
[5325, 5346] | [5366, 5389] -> 1.21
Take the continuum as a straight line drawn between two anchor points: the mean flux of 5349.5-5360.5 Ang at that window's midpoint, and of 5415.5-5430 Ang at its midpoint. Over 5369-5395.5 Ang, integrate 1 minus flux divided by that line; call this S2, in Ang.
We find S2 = 0.8 Ang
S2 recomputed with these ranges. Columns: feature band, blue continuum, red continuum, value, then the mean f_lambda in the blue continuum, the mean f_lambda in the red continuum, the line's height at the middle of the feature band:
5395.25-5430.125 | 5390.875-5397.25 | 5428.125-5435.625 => -1.7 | 28.1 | 27.6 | 27.9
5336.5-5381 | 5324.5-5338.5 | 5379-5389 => -2.9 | 25.7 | 32.3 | 29.2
